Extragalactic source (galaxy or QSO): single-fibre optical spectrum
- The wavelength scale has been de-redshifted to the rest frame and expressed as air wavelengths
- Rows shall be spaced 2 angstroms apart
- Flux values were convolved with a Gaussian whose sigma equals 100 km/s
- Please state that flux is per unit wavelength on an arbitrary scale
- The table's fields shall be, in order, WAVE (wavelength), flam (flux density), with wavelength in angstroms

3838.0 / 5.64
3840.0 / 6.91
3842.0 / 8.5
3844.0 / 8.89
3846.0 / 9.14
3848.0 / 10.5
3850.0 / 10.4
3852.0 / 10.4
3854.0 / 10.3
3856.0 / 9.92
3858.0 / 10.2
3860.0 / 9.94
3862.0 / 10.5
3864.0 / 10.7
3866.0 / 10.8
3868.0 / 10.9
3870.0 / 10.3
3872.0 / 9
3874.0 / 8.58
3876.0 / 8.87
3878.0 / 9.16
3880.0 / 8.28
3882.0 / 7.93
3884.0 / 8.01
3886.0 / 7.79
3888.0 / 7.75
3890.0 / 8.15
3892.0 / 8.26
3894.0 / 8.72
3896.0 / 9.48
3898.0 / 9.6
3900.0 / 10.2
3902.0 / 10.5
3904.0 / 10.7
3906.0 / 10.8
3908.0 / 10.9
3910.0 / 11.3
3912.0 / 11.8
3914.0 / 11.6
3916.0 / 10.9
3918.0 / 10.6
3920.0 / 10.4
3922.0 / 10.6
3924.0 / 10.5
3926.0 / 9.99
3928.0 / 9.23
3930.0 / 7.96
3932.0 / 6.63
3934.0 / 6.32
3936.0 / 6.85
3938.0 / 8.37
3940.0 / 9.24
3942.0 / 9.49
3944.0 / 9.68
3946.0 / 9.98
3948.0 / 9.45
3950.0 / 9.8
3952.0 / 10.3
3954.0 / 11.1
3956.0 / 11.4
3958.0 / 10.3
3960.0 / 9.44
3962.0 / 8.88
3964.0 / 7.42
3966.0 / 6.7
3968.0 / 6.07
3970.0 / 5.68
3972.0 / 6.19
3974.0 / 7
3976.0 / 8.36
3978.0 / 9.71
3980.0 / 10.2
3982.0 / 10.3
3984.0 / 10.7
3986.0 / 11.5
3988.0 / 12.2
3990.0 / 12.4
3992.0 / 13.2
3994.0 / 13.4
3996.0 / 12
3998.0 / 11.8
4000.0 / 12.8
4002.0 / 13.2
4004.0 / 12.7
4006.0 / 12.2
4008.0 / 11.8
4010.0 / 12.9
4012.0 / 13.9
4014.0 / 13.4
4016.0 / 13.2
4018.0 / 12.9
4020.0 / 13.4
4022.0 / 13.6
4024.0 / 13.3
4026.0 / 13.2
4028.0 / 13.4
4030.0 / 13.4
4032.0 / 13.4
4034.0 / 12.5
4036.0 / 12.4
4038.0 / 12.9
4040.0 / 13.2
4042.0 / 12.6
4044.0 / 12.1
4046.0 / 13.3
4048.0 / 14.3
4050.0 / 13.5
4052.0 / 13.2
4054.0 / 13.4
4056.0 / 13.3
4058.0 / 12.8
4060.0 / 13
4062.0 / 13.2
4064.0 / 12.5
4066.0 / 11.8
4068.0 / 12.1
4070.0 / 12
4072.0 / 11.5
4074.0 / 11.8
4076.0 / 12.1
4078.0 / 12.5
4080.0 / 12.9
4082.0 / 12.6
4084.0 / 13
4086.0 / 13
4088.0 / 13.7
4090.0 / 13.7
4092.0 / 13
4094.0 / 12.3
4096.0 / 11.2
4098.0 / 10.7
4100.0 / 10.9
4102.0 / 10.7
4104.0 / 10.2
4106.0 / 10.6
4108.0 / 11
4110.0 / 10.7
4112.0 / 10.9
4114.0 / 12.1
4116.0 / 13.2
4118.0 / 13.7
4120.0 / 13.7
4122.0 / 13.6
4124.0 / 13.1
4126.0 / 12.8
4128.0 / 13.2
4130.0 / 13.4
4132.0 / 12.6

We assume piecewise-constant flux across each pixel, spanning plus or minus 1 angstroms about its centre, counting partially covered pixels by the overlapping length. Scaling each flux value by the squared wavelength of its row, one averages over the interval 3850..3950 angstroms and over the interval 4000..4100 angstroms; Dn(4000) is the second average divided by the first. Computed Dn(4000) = 1.4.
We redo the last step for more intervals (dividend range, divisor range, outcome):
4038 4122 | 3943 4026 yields 1.19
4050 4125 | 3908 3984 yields 1.44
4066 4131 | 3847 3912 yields 1.41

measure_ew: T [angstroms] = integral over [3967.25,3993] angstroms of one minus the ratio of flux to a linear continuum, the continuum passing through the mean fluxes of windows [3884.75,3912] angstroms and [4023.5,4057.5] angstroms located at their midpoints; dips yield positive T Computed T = 4.7 angstroms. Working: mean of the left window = 9.62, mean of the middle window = 9.53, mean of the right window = 13.1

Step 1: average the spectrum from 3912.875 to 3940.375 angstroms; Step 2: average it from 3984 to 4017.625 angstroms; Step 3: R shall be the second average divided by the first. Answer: 1.36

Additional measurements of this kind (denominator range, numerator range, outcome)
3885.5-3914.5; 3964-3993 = 0.94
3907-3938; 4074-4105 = 1.26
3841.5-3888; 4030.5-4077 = 1.34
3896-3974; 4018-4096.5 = 1.37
